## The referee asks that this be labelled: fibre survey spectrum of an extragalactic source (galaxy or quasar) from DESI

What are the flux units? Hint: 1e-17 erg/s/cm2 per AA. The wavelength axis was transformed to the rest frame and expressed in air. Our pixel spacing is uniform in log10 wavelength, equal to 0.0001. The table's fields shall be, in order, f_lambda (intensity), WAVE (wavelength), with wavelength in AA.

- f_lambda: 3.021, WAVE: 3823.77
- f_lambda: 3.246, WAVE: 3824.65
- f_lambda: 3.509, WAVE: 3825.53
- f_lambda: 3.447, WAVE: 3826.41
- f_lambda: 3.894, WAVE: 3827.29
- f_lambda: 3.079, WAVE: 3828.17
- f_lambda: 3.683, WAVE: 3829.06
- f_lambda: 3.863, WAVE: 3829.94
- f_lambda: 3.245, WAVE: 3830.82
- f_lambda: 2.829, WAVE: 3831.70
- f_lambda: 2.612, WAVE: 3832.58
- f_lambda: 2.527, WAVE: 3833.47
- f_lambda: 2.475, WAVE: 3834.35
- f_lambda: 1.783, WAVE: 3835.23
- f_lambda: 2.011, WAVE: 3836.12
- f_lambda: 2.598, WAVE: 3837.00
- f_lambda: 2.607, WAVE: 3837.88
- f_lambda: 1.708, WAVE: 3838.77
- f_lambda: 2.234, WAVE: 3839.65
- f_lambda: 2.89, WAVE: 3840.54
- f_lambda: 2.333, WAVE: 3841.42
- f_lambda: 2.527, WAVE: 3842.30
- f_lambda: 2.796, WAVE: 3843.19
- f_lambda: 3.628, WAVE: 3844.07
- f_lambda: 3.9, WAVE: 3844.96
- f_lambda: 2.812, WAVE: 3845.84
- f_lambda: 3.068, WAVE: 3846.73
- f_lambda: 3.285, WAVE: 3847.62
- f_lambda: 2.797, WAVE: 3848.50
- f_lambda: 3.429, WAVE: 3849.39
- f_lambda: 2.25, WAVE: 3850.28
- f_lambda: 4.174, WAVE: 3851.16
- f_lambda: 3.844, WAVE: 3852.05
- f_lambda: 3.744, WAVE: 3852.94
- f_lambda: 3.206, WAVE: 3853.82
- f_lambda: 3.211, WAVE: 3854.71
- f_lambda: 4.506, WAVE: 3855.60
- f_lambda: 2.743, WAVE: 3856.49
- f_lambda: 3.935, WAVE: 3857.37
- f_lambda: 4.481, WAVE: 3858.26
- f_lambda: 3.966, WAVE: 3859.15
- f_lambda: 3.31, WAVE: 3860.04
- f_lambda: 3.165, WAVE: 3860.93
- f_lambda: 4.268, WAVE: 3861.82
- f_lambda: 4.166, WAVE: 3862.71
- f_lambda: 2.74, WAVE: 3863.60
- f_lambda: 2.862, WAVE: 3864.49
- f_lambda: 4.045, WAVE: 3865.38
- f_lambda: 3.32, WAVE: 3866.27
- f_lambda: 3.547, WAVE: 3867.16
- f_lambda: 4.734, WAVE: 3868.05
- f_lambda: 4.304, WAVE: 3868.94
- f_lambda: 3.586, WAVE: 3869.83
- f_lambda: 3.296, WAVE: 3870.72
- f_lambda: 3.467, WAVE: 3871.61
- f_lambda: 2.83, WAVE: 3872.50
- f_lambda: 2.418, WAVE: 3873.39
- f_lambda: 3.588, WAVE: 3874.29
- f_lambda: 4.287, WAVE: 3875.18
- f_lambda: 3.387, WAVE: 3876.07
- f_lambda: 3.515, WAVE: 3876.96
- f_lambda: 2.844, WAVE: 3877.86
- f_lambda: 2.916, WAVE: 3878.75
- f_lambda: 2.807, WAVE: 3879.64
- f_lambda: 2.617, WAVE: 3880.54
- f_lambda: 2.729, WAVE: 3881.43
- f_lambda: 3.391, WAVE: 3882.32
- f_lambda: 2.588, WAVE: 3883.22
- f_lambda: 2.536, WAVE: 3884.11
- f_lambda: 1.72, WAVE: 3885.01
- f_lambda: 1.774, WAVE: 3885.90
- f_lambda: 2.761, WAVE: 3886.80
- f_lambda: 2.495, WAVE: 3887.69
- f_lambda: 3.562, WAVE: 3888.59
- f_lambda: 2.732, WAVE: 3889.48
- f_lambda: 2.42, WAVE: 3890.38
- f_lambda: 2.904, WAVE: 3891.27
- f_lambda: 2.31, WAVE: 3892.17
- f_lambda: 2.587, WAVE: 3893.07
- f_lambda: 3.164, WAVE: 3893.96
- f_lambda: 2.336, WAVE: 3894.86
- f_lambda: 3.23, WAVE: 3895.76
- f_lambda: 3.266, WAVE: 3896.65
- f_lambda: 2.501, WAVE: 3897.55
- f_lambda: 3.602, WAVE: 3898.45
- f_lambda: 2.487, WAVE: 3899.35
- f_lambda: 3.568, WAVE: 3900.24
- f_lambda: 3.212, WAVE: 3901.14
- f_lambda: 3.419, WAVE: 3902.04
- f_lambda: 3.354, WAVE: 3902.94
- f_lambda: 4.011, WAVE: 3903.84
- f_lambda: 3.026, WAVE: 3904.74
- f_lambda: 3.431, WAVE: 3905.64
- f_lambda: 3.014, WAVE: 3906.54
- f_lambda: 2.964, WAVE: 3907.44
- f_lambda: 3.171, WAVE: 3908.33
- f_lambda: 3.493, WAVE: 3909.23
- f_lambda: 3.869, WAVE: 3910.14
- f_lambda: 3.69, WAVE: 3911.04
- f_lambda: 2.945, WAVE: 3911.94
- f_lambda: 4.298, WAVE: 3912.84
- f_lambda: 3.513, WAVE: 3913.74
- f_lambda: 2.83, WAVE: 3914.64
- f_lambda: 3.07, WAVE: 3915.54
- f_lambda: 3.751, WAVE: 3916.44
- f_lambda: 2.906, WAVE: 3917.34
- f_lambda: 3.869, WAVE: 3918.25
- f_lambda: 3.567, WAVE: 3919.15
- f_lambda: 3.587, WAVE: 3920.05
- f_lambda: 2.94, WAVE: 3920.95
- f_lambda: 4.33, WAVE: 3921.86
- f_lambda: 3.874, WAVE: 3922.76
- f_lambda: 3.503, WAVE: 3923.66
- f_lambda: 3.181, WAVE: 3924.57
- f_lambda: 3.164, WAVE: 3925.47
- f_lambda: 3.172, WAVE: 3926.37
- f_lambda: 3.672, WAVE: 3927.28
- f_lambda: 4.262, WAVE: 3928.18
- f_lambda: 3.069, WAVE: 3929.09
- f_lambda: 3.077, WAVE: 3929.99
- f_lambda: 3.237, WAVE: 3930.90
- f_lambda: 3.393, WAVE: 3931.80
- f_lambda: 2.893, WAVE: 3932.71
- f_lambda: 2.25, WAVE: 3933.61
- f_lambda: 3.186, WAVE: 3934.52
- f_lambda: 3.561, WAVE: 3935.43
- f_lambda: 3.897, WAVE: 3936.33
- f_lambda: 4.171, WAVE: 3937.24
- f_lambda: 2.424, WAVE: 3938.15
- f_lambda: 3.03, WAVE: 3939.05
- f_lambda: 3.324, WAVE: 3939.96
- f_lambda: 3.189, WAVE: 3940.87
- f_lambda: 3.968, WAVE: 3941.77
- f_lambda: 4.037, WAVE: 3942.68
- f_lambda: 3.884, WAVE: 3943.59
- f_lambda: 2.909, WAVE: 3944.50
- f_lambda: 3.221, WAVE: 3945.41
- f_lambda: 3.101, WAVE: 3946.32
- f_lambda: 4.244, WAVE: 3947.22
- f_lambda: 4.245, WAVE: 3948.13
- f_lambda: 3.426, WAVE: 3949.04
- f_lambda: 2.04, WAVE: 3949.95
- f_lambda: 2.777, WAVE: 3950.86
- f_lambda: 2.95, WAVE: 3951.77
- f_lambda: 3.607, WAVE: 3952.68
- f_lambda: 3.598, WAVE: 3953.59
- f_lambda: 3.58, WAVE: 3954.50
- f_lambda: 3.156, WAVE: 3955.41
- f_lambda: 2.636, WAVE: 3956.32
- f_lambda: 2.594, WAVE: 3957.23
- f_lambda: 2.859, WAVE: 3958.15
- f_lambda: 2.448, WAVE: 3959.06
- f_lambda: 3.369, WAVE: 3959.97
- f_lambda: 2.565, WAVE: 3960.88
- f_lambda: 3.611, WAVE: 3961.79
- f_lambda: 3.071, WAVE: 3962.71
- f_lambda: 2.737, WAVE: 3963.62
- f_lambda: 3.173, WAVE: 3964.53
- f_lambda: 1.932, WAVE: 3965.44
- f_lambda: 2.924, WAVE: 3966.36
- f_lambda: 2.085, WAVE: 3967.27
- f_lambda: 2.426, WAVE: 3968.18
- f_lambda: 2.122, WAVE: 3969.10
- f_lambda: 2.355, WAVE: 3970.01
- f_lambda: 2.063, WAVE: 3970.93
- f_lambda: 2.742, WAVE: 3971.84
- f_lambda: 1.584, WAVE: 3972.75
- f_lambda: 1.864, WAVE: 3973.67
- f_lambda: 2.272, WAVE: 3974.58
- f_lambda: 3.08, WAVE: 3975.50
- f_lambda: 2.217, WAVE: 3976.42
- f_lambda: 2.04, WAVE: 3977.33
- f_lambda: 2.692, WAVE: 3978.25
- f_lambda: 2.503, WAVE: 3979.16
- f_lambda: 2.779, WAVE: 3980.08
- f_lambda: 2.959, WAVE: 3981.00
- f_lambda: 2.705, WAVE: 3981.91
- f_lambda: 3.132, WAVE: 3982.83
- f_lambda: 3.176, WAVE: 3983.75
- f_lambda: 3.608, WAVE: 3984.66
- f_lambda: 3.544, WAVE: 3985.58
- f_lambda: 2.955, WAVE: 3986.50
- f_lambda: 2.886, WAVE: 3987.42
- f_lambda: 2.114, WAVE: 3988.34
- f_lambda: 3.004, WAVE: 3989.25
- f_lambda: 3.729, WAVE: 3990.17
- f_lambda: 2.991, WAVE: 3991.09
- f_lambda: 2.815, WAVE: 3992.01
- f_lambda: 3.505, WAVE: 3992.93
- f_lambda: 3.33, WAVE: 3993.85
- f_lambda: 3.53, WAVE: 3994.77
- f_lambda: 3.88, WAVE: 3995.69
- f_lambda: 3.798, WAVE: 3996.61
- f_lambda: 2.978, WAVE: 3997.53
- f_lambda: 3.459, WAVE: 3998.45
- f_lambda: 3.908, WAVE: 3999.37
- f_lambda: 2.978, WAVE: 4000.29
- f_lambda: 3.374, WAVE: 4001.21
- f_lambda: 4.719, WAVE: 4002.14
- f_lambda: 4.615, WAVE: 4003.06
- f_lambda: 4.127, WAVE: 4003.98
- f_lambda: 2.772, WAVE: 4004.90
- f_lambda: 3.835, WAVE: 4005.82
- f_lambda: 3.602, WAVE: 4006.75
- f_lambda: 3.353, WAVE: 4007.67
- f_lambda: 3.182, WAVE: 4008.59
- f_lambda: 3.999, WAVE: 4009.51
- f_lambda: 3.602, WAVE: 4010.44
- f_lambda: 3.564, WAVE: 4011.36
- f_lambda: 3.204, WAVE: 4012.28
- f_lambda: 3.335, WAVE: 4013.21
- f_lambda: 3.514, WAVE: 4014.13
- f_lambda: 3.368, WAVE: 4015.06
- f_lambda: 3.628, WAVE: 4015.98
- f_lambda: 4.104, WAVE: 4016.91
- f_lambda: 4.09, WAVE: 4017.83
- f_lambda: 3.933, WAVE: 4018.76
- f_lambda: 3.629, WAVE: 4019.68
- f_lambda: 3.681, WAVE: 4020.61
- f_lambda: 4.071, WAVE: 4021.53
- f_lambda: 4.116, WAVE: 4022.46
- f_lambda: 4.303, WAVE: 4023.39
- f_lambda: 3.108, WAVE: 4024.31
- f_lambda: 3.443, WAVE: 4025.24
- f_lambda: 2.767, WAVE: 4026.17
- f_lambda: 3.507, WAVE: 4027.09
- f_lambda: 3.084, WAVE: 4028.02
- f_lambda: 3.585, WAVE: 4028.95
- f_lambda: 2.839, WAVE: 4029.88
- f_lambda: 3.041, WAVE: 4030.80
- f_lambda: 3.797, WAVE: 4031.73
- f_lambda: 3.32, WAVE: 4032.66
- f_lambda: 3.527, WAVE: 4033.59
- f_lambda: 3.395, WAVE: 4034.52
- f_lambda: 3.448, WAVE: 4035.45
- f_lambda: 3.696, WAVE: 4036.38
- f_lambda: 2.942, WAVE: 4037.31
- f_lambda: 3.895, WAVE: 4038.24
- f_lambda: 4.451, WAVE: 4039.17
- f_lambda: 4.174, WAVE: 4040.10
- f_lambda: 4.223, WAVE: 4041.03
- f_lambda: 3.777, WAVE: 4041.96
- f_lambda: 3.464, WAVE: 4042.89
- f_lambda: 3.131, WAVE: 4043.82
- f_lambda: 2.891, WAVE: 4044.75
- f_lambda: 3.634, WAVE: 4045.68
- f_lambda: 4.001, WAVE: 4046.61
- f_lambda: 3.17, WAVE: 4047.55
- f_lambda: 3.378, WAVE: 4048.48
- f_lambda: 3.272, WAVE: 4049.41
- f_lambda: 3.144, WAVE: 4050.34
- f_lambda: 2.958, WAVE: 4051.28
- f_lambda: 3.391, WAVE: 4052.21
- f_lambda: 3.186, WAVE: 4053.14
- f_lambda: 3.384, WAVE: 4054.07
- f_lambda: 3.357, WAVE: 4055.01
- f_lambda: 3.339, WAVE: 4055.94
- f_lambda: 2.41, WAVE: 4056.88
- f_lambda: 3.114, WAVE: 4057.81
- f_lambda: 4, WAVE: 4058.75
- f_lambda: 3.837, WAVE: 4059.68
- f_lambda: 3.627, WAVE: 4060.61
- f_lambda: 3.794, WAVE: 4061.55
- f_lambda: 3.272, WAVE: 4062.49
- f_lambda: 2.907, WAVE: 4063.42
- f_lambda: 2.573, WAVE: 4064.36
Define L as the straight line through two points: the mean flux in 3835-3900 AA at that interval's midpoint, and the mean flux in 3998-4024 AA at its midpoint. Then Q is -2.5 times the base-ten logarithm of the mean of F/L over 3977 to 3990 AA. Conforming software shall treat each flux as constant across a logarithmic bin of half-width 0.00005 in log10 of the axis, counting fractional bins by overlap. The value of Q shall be 0.24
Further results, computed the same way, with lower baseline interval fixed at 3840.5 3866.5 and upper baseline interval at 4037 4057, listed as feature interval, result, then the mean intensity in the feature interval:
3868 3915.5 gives 0.10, 3.11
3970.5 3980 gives 0.42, 2.33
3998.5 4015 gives -0.05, 3.62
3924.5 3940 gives 0.05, 3.28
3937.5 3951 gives 0.02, 3.35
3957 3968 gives 0.23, 2.78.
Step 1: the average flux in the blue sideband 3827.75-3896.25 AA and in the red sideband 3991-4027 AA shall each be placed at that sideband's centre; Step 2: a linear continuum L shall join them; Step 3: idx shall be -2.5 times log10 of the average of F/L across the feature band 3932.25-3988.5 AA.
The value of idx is 0.16 mag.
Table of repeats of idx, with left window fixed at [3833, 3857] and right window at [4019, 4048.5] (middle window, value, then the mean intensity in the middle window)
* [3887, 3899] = 0.09 mag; 2.85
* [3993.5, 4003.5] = -0.08 mag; 3.69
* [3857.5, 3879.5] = -0.18 mag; 3.54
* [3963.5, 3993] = 0.25 mag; 2.68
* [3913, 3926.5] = -0.09 mag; 3.44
